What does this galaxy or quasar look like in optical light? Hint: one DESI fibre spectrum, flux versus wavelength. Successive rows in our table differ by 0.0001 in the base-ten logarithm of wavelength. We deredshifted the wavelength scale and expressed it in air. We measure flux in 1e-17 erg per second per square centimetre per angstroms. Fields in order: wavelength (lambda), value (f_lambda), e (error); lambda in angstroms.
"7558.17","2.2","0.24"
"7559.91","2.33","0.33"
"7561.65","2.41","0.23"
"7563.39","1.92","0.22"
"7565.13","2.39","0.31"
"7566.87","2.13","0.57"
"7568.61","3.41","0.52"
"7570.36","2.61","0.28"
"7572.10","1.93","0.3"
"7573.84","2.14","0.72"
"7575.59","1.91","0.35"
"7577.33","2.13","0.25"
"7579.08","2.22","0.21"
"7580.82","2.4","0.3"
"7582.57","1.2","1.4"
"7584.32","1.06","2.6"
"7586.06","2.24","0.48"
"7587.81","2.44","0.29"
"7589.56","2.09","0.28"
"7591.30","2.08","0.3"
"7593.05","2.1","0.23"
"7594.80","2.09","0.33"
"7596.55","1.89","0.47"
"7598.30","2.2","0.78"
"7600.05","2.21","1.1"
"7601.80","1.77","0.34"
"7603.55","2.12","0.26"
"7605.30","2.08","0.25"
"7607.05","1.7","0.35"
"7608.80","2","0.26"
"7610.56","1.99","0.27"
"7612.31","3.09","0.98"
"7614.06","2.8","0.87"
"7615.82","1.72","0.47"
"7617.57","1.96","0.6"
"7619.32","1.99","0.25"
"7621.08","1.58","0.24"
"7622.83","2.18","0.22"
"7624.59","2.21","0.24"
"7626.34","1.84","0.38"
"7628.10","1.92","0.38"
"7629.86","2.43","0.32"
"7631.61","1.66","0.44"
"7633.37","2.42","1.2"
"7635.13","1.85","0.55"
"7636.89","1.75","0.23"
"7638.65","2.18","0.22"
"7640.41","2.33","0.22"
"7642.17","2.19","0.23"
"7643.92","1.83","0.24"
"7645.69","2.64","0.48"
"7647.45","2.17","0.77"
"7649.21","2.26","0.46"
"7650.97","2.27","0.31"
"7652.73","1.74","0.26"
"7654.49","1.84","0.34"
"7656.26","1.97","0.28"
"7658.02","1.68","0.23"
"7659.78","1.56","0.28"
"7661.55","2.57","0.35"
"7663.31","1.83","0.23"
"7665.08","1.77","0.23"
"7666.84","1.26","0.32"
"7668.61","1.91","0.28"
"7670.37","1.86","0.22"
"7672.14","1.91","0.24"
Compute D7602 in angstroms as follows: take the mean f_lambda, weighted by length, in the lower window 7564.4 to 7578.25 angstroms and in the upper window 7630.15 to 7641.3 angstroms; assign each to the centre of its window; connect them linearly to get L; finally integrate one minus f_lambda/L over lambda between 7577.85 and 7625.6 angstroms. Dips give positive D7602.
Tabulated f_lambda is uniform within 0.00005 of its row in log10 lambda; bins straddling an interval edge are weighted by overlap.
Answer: 3.12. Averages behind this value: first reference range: 2.33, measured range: 2.05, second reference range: 2.05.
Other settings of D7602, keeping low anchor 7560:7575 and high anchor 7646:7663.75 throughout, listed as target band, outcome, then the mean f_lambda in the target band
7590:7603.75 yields 1.1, 2.06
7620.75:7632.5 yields 0.7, 1.99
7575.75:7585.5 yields 2.0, 1.82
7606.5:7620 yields 0.0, 2.17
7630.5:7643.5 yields 0.2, 2.05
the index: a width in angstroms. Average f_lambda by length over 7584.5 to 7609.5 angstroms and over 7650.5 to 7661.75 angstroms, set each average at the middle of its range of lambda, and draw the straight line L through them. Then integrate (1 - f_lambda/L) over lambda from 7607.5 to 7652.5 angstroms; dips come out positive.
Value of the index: -3.6 angstroms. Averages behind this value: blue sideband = 2.05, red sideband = 1.9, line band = 2.12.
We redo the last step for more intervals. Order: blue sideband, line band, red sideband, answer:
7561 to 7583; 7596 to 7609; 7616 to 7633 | 0.5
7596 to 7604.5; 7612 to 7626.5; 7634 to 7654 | -0.4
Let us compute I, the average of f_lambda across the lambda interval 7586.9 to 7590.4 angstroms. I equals 2.26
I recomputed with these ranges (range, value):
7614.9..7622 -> 1.82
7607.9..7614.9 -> 2.47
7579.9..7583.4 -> 1.81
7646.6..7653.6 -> 2.11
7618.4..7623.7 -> 1.92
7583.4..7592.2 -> 1.98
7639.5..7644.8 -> 2.12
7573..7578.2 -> 2.06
